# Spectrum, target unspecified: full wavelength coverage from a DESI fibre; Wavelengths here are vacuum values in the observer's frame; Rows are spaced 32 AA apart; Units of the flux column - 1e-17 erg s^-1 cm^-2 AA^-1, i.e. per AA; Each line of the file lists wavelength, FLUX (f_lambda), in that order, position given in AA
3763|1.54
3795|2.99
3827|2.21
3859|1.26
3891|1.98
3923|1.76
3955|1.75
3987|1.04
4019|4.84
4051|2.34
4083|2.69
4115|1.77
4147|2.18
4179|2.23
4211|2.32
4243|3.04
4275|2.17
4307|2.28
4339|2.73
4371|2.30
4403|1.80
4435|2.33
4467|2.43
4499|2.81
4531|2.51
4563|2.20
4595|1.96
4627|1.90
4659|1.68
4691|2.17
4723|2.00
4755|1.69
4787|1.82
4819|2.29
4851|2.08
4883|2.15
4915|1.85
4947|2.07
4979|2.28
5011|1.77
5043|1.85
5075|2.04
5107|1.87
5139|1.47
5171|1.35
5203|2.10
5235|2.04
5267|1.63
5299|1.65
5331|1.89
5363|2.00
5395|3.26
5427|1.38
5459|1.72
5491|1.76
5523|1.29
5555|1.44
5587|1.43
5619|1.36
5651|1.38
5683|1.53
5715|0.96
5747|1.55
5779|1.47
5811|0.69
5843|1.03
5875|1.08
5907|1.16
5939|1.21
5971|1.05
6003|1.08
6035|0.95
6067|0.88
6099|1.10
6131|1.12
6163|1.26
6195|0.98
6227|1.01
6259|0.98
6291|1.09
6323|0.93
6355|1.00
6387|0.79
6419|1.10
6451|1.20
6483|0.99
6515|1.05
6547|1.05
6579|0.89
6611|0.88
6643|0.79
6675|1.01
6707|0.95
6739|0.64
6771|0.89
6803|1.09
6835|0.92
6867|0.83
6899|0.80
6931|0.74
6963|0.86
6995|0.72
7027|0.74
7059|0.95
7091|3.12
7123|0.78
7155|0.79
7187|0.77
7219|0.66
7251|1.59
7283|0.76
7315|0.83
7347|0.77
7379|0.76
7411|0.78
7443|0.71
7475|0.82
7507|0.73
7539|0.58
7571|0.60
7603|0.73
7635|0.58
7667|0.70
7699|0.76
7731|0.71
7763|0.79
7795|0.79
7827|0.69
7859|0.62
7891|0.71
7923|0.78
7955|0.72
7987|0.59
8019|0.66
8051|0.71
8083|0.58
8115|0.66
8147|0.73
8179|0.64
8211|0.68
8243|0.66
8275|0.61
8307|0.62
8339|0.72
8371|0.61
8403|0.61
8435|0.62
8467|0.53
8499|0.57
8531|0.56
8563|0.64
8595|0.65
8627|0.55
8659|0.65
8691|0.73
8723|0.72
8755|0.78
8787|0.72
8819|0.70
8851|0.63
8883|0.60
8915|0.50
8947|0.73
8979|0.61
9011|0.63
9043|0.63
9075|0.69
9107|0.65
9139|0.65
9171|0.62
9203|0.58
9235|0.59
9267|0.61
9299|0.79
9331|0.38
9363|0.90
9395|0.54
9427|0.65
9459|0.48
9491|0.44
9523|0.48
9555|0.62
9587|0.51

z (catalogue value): 0.08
